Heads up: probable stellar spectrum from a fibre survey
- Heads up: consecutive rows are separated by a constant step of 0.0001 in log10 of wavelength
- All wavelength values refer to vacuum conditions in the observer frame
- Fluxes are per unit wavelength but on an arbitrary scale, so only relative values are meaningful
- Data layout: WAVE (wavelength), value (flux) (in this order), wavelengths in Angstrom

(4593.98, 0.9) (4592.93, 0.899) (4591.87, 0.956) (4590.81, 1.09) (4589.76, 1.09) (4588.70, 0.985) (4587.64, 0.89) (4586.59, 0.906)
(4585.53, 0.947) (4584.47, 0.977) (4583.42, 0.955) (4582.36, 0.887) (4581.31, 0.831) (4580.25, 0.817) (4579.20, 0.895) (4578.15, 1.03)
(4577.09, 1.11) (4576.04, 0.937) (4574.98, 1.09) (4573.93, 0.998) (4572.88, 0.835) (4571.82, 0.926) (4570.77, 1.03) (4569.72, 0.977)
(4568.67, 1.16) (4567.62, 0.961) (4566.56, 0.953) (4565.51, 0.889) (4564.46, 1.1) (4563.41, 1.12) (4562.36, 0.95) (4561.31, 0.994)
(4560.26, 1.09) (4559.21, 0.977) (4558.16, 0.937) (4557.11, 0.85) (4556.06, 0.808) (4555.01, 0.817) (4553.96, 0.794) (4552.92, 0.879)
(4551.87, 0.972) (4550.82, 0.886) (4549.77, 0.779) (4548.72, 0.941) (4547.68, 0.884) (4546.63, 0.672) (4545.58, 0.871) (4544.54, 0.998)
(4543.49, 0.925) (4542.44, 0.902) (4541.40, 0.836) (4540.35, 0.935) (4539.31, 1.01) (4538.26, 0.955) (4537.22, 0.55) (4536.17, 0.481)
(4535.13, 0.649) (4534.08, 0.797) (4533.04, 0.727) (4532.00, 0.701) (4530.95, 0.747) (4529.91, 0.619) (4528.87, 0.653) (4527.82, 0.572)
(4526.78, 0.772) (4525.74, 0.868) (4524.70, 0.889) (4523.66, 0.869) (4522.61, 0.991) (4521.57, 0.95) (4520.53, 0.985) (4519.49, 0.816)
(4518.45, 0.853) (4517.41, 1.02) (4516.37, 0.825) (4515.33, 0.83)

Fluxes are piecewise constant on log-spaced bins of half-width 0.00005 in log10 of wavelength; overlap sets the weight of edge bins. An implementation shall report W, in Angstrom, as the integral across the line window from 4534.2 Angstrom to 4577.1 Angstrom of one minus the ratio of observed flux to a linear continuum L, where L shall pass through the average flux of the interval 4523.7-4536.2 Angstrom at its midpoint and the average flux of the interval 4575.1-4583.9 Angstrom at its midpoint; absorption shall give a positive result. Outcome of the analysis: -3.78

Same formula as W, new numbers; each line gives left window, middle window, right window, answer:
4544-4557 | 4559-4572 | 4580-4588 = -2.0 Angstrom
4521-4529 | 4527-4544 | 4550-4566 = 2.2 Angstrom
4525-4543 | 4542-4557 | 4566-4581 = -0.5 Angstrom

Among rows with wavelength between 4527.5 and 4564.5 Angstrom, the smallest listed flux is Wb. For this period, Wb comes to 0.481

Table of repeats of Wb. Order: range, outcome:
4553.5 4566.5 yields 0.794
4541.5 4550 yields 0.672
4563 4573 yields 0.835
